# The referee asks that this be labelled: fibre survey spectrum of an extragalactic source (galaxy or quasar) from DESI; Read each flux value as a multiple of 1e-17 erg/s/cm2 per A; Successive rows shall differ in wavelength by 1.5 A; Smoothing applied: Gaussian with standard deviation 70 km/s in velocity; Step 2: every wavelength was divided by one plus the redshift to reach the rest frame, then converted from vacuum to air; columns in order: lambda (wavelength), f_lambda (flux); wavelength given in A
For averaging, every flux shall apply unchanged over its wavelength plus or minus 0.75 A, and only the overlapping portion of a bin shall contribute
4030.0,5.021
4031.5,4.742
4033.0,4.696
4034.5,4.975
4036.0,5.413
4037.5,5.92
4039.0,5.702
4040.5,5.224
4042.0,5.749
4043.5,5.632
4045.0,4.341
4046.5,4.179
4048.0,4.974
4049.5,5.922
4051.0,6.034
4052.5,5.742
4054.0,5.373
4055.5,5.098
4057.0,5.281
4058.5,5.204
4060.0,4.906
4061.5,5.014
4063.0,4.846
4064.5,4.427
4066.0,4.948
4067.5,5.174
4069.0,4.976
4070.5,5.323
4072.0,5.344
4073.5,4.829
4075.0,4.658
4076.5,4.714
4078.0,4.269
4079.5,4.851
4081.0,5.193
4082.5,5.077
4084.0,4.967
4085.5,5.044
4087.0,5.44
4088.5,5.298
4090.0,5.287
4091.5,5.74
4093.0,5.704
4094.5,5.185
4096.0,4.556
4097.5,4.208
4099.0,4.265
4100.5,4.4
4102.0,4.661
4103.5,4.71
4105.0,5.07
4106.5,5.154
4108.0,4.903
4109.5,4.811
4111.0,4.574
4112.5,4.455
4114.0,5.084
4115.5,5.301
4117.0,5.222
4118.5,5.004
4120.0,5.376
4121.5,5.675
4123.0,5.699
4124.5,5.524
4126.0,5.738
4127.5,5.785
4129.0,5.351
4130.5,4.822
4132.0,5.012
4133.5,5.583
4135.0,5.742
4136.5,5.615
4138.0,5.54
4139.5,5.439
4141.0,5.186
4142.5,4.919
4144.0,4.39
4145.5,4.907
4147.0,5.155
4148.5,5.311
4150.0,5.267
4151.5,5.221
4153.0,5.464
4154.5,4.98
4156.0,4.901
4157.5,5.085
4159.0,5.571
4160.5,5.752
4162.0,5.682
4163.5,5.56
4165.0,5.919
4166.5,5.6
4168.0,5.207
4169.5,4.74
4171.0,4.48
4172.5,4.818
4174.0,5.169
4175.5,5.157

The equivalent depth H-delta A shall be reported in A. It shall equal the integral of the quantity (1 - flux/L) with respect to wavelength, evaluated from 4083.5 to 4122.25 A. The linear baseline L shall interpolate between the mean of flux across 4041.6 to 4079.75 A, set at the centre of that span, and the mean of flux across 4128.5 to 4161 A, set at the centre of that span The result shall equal 1.1 A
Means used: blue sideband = 5.07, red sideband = 5.23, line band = 5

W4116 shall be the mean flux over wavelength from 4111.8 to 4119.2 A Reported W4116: 5.02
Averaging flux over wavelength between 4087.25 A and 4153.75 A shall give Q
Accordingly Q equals 5.15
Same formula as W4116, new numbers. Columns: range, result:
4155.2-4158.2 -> 4.99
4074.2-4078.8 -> 4.55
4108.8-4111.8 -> 4.69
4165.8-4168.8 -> 5.39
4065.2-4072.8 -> 5.15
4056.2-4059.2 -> 5.24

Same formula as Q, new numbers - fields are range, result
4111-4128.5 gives 5.32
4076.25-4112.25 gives 4.92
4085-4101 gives 5.02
